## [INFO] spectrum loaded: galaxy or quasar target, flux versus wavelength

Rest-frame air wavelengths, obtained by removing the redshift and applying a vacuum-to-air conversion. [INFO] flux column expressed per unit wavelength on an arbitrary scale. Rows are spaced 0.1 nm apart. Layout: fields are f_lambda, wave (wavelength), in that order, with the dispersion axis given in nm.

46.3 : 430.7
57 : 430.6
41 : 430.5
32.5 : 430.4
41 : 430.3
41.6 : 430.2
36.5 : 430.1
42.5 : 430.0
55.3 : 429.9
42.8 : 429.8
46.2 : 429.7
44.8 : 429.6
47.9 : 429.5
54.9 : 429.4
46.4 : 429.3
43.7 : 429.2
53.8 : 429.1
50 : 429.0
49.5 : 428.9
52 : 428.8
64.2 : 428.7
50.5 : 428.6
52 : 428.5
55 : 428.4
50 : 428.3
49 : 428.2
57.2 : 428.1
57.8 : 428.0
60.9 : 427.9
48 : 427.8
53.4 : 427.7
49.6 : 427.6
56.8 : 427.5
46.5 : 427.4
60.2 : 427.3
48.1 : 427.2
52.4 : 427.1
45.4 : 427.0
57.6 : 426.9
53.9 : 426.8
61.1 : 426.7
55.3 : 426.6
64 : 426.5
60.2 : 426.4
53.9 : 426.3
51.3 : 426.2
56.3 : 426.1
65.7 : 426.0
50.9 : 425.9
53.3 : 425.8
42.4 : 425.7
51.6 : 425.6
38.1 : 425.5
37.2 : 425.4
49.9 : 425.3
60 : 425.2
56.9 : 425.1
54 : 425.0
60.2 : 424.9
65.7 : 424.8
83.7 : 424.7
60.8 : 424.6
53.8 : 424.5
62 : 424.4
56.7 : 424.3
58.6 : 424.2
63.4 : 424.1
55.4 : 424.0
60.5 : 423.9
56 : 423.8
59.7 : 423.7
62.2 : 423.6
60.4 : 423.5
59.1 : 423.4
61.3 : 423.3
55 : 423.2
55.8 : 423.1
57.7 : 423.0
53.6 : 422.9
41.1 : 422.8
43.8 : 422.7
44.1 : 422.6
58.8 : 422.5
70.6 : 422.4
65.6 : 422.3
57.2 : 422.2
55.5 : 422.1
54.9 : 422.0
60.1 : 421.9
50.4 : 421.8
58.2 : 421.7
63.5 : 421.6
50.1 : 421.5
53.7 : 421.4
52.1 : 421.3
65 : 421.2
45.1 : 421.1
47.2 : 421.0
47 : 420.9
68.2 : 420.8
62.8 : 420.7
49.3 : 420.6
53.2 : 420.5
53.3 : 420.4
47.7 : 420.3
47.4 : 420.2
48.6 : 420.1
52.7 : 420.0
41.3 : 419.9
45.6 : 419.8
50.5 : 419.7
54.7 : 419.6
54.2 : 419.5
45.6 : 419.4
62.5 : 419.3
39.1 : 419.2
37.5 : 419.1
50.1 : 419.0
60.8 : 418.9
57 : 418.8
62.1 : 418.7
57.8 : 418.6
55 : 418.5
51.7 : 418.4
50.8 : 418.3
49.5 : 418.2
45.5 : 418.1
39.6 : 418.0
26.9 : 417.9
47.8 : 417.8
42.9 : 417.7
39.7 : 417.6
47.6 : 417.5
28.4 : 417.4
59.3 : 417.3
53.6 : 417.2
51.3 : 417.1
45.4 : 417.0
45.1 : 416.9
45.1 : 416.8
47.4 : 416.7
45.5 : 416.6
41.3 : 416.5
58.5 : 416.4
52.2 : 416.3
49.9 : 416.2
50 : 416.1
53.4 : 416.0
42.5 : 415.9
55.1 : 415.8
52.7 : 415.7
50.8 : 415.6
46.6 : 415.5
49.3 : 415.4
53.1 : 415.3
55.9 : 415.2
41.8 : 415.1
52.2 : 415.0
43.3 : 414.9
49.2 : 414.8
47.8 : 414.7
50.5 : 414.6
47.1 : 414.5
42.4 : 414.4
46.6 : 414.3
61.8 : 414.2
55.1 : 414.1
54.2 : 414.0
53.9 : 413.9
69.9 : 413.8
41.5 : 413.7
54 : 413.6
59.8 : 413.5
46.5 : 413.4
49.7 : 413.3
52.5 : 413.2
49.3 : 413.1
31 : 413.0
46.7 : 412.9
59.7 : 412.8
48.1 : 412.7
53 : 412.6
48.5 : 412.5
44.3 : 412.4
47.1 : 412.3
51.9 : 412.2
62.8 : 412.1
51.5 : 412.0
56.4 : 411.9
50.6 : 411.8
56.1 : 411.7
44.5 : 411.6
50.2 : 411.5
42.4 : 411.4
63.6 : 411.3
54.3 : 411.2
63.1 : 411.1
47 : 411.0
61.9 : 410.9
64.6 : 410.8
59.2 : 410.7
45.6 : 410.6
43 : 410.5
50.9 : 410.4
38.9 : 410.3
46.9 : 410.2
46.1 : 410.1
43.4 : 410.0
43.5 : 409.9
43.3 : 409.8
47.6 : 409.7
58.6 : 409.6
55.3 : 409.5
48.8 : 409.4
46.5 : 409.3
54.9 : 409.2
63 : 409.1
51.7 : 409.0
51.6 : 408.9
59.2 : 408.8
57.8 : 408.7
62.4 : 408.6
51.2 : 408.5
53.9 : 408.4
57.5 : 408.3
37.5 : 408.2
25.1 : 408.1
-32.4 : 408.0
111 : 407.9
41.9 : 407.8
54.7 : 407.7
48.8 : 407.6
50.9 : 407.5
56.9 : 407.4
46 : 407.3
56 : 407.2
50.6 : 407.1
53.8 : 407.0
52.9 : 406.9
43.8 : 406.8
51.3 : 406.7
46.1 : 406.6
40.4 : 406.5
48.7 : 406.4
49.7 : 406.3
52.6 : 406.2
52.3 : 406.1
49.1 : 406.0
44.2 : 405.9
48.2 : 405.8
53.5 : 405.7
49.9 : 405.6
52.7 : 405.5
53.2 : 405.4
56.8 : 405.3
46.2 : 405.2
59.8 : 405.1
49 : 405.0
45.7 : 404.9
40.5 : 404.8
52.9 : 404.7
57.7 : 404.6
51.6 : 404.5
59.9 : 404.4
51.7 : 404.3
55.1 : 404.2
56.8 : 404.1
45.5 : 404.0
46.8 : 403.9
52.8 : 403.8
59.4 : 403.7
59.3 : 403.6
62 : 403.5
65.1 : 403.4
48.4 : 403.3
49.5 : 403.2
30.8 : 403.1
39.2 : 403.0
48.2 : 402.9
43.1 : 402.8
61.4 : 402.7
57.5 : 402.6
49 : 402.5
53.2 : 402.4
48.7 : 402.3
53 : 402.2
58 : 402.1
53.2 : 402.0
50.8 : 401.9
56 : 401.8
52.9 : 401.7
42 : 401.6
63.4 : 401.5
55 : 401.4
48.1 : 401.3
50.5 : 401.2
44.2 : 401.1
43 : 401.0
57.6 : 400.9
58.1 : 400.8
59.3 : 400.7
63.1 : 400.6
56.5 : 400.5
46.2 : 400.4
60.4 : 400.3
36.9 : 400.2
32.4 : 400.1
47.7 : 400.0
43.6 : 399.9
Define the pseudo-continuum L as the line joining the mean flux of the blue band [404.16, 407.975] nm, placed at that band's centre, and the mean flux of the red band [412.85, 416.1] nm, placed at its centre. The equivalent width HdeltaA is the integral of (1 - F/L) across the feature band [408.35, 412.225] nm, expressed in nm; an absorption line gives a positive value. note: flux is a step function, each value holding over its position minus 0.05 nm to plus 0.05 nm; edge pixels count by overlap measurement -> -0.11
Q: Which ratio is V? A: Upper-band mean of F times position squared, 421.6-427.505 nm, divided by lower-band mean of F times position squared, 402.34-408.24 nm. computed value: 1.2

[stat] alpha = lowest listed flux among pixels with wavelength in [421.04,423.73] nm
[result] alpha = 41.1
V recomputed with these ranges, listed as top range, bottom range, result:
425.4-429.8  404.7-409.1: 1.16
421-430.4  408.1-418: 1.14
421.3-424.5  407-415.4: 1.19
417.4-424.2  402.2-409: 1.12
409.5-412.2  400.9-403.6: 1.05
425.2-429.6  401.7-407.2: 1.14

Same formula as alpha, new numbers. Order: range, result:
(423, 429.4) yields 37.2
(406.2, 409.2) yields -32.4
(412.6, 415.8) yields 31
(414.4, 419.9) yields 26.9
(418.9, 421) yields 37.5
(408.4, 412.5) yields 38.9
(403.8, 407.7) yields 40.4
